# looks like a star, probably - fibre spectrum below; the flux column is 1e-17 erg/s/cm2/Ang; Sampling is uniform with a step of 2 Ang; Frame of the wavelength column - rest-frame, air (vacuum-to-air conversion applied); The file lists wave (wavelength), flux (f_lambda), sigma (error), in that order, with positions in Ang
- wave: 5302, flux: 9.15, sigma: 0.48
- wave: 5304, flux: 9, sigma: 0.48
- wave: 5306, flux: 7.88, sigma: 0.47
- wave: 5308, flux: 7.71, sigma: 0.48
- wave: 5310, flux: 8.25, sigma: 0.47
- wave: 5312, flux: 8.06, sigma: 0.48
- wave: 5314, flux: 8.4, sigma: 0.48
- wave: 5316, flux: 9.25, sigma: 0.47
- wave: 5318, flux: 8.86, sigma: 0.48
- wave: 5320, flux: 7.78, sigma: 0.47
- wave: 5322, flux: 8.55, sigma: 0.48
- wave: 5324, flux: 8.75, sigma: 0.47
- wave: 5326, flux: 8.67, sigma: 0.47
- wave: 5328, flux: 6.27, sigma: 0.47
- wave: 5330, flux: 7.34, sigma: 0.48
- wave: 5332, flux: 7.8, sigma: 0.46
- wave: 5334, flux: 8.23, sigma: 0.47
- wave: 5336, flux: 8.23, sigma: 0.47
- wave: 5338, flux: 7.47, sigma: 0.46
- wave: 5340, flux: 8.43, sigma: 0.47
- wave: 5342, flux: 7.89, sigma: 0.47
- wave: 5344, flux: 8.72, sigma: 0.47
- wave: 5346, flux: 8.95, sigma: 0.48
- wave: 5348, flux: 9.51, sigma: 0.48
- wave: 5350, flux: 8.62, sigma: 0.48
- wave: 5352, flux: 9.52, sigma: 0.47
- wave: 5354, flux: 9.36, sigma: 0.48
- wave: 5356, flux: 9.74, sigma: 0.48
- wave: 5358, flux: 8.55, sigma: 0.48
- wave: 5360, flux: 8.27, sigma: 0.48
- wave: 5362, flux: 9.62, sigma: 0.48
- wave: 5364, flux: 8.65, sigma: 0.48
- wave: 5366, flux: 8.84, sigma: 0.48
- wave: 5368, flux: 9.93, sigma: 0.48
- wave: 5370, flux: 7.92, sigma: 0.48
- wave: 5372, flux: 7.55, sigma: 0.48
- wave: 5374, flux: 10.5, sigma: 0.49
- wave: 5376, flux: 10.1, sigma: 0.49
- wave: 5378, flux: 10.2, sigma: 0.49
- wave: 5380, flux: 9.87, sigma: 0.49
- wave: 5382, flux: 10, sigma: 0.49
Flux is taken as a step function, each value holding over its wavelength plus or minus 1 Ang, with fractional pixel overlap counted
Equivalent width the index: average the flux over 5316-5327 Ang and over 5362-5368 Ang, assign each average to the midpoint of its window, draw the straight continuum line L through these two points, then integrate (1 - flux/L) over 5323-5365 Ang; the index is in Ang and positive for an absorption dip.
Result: 1.7 Ang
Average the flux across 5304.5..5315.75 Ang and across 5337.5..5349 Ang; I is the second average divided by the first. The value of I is 1.04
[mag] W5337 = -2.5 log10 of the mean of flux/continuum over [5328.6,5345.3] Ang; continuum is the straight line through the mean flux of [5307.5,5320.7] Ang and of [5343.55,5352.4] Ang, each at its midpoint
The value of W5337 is 0.11 mag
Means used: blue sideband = 8.37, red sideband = 9.05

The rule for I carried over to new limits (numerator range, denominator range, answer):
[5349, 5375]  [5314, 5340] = 1.11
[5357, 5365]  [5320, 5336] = 1.10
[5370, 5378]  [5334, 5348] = 1.11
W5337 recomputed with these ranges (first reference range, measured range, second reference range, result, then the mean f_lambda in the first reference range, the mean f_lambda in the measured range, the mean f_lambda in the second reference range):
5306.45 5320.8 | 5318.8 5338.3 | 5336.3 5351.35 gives 0.064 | 8.32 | 7.93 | 8.52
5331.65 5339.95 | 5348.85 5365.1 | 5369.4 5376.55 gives -0.058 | 8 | 9.04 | 9.01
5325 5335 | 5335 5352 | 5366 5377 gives -0.049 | 7.66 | 8.54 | 9.17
